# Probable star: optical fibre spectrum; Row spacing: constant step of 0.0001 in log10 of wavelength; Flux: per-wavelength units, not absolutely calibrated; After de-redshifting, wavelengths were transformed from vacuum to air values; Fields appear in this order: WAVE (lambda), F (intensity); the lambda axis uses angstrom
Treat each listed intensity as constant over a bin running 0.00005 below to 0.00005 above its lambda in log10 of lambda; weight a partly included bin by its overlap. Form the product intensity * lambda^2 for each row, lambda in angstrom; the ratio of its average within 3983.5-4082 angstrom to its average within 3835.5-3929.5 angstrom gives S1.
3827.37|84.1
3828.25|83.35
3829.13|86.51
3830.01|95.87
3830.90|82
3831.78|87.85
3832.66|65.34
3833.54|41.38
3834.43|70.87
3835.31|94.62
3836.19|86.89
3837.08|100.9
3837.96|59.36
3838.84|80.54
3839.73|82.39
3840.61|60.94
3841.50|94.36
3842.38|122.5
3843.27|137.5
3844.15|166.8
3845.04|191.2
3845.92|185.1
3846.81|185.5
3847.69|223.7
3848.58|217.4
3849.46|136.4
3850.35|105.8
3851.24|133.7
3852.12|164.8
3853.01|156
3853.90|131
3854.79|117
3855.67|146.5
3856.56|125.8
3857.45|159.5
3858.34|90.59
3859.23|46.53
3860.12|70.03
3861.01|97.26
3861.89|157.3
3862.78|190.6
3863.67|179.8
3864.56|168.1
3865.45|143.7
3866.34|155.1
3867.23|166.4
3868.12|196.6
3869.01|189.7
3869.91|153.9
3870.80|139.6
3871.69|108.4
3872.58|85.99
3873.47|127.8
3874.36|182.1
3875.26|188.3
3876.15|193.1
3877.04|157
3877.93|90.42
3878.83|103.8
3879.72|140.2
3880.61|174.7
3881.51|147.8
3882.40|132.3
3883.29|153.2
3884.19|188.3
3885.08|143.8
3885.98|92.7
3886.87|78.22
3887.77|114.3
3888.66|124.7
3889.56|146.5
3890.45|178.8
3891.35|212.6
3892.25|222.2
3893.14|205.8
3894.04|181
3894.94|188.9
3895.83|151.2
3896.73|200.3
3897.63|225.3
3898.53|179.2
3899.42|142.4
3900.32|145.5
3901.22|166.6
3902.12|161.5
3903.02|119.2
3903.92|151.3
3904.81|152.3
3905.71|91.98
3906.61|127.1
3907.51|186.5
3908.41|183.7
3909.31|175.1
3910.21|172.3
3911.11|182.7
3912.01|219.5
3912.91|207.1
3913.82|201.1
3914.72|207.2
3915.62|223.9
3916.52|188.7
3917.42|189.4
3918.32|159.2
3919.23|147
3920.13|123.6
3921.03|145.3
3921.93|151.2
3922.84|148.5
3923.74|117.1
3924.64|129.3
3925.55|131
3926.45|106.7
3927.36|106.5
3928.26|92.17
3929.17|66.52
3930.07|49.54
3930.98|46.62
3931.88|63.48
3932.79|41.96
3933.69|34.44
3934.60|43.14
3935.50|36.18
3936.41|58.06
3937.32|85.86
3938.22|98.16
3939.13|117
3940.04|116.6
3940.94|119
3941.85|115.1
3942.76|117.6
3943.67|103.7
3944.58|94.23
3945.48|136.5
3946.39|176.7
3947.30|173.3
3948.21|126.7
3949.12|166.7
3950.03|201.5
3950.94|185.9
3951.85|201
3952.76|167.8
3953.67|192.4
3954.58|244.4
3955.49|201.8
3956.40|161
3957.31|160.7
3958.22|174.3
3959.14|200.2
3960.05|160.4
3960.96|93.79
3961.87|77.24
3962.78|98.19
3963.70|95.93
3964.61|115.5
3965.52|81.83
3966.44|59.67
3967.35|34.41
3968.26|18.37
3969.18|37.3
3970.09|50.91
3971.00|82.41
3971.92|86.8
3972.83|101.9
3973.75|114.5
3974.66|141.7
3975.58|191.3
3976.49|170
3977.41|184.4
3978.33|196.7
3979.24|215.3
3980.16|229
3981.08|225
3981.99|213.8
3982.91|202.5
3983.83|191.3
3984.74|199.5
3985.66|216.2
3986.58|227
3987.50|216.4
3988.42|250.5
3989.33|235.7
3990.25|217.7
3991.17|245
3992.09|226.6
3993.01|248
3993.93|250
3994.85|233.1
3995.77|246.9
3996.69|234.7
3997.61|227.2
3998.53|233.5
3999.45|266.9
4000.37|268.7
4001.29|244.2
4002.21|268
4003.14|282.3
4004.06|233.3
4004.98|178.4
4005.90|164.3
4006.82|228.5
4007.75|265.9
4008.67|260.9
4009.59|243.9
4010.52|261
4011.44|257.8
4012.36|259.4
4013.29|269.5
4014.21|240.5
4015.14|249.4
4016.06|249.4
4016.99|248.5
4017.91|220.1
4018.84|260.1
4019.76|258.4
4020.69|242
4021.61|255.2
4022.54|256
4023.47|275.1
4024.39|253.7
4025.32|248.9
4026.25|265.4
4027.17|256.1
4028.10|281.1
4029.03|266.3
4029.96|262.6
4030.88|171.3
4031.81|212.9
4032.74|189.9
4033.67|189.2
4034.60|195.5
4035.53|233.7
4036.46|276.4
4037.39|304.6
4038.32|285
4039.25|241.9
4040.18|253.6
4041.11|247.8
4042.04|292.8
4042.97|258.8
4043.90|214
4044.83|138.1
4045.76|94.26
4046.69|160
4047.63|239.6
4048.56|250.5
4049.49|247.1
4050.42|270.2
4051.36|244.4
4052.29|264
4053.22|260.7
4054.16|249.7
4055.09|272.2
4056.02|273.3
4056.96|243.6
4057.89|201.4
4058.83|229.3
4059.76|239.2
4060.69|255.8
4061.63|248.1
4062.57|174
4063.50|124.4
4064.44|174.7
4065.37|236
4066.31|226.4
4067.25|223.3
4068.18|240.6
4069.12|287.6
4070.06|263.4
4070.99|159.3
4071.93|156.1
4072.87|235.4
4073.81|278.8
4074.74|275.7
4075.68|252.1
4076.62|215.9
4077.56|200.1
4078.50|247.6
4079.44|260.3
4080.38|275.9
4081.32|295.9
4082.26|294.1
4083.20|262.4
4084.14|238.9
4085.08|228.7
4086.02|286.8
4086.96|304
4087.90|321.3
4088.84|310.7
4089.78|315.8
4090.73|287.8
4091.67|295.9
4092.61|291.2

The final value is 1.7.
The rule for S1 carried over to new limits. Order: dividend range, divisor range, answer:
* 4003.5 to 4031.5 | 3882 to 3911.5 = 1.64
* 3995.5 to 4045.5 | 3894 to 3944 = 1.90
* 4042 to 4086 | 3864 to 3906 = 1.65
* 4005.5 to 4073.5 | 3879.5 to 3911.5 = 1.59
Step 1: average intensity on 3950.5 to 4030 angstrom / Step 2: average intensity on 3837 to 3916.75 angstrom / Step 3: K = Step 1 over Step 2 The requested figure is 1.3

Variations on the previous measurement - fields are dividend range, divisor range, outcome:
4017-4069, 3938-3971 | 1.82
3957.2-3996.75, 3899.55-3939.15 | 1.26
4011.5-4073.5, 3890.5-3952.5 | 1.65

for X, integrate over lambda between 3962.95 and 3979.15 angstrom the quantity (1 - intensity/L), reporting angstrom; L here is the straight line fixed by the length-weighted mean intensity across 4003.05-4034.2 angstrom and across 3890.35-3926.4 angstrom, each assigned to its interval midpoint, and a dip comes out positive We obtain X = 8.1 angstrom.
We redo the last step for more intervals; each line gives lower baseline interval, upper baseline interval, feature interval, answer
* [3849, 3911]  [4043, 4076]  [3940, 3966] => 4.8 angstrom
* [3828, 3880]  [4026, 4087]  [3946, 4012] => 4.0 angstrom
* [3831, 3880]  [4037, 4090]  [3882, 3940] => 6.7 angstrom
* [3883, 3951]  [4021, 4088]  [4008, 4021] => -2.5 angstrom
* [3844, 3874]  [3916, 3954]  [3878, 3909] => -4.7 angstrom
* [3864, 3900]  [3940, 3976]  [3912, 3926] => -2.2 angstrom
